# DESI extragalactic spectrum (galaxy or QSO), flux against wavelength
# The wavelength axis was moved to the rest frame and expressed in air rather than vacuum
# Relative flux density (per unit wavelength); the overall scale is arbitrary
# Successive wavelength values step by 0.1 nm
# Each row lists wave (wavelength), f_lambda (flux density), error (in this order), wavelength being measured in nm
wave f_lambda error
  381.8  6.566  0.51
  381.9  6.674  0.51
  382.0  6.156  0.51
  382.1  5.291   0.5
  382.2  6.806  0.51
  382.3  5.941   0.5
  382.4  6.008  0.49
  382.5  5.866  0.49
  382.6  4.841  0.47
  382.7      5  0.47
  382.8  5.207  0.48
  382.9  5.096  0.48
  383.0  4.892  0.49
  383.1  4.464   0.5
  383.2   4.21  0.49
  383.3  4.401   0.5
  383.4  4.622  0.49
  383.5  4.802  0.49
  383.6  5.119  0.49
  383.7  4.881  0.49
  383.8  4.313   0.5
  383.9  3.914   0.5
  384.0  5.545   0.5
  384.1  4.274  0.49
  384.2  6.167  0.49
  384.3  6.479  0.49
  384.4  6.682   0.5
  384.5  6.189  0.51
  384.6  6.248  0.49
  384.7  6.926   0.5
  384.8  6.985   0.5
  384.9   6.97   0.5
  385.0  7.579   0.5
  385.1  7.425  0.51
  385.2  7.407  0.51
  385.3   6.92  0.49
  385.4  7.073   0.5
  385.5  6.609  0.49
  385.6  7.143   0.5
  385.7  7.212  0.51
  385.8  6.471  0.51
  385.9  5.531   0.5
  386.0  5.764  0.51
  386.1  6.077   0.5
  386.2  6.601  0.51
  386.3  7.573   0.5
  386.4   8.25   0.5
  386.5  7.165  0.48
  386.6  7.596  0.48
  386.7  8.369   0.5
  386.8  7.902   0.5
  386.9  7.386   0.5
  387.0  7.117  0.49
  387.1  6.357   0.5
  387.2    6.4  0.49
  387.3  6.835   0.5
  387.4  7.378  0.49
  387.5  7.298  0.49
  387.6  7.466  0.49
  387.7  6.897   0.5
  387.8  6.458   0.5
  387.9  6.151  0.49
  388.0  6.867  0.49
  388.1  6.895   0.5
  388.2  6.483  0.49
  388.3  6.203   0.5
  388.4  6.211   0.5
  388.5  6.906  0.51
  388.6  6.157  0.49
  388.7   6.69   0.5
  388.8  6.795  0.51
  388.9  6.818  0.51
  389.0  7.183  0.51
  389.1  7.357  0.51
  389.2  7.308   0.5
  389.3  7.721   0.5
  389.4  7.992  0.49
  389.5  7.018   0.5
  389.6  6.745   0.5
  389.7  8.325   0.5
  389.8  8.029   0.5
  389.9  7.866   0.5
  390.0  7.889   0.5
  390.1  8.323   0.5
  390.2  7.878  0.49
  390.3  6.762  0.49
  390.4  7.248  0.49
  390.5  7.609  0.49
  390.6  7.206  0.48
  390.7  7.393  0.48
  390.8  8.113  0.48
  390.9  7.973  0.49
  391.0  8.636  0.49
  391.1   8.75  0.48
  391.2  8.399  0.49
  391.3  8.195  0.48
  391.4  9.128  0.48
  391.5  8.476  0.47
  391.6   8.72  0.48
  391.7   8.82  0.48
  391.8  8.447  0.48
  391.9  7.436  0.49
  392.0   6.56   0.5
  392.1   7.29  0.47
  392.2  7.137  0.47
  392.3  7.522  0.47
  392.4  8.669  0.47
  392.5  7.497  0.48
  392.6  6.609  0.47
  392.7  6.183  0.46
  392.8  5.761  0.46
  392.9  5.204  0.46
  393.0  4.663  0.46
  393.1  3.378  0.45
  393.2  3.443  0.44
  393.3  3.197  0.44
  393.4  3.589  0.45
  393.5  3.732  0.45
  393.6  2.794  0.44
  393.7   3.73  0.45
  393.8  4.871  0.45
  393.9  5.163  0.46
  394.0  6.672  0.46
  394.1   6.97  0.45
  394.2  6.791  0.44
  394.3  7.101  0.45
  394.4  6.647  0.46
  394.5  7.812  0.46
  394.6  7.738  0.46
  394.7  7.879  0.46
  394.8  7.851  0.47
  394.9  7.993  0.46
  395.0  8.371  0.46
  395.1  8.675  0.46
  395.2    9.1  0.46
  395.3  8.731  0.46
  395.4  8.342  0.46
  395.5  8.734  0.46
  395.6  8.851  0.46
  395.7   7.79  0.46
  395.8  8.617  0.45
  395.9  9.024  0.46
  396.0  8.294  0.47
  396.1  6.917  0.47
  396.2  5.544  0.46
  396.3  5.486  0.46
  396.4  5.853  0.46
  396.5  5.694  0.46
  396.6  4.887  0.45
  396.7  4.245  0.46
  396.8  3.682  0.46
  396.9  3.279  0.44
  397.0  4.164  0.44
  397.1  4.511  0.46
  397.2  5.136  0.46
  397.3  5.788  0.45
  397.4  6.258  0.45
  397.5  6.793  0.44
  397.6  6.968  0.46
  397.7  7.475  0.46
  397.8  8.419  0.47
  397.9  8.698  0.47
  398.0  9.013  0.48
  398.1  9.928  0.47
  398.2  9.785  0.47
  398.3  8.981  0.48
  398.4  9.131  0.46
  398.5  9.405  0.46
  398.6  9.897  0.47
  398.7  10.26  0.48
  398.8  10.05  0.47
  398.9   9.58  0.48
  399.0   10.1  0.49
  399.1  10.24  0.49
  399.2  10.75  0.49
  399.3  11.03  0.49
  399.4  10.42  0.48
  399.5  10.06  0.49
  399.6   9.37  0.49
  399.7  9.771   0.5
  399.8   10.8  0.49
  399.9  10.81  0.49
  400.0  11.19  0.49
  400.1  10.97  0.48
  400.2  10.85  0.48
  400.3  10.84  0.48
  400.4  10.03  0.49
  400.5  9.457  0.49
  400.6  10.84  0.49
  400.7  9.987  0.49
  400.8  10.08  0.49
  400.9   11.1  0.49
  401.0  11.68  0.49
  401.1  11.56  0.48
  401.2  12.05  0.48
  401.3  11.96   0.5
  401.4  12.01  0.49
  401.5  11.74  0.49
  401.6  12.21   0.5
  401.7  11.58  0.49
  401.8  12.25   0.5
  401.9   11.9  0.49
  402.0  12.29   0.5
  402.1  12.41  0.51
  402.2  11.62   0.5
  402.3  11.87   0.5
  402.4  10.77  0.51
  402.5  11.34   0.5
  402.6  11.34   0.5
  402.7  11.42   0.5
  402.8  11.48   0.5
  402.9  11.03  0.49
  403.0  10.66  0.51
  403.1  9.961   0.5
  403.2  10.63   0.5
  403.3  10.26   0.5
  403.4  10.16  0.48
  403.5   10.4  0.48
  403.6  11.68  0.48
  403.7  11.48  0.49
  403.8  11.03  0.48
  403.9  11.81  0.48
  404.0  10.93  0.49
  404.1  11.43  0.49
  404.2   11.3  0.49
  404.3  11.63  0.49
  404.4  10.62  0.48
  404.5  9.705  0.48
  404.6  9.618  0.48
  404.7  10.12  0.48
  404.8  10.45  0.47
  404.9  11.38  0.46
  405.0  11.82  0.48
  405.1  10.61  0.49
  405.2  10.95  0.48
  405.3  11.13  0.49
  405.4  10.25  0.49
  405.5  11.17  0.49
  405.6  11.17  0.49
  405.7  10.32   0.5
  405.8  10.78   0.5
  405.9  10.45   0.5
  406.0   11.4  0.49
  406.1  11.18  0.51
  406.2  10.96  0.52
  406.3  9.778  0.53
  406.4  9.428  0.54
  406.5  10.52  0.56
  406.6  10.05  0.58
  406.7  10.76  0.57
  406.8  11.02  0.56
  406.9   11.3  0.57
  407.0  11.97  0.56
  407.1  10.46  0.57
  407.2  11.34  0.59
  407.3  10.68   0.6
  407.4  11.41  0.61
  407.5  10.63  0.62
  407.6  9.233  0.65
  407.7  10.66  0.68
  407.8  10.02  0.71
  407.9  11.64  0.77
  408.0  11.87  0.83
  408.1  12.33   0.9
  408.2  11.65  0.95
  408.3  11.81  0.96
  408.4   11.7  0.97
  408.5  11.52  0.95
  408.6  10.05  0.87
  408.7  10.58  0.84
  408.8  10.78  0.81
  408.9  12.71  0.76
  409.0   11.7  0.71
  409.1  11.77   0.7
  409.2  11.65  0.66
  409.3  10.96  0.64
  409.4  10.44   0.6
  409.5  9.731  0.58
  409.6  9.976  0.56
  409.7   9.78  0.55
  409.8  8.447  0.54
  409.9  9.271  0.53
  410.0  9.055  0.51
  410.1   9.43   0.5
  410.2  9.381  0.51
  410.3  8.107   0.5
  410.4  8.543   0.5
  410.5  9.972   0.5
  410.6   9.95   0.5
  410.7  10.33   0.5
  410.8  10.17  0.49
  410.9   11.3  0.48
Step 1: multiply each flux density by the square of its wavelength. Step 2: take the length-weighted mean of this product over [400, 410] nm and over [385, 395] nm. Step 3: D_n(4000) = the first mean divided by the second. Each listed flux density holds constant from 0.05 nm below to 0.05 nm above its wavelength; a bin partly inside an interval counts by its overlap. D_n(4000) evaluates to 1.70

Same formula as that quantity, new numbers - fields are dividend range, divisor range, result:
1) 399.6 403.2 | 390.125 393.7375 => 1.74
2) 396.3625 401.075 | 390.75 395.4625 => 1.30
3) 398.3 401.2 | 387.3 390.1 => 1.55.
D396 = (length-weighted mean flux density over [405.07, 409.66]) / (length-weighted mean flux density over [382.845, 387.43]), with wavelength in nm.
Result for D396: 1.7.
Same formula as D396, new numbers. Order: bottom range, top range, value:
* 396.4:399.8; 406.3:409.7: 1.37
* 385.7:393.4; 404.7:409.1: 1.55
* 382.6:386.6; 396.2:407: 1.66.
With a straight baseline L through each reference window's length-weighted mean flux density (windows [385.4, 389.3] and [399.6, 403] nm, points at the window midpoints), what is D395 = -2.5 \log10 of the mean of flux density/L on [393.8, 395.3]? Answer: 0.22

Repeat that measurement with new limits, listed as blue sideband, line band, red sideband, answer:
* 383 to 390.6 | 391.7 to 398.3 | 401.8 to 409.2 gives 0.28 mag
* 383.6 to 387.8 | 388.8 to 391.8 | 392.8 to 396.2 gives -0.18 mag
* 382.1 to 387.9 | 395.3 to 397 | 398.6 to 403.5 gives 0.39 mag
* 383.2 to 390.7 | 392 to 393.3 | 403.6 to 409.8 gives 0.30 mag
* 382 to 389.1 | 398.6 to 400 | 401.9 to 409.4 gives -0.08 mag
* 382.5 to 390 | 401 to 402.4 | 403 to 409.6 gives -0.20 mag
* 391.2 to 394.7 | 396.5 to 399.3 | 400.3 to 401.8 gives 0.22 mag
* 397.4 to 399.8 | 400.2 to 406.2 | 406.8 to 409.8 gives -0.10 mag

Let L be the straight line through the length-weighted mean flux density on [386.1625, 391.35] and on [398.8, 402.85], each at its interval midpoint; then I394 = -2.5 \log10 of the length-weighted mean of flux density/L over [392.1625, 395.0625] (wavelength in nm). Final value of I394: 0.41 mag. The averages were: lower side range 7.33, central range 6.04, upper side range 11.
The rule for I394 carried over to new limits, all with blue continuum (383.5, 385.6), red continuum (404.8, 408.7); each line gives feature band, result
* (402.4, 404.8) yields -0.06 mag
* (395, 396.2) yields 0.03 mag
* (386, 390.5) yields -0.03 mag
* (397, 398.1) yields 0.28 mag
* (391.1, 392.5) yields -0.05 mag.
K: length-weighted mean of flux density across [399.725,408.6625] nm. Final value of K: 11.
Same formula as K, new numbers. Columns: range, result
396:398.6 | 6.74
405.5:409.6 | 11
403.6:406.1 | 10.9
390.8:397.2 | 6.7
